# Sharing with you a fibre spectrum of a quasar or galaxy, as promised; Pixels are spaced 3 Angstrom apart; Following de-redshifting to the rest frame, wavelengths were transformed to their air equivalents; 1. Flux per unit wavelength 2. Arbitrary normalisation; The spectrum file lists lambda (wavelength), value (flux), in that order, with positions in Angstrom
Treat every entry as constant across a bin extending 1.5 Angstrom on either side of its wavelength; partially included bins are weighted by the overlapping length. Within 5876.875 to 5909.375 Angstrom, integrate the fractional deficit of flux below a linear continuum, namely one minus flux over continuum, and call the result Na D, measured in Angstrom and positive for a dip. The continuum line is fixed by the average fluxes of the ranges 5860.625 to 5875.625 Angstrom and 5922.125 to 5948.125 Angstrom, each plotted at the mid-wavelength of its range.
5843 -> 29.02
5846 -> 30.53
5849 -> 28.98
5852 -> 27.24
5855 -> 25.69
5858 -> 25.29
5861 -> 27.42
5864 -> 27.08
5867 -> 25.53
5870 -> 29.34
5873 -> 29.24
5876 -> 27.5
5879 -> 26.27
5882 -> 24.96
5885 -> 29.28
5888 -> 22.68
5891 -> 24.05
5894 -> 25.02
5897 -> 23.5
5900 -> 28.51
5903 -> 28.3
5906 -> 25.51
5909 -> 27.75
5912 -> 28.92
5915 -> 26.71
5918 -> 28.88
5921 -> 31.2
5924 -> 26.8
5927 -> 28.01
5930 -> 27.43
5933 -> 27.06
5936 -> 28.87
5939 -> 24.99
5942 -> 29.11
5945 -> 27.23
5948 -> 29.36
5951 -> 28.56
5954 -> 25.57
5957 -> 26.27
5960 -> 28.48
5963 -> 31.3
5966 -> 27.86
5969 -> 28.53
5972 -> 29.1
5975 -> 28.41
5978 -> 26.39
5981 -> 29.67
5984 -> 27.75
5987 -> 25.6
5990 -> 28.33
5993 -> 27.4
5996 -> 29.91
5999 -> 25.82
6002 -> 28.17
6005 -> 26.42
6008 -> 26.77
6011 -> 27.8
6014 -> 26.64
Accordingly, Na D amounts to 2.0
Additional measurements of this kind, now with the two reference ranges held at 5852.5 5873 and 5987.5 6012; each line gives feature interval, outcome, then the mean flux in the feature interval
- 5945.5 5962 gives -0.3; 27.7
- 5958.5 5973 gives -0.9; 29.1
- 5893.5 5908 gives 0.4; 26.3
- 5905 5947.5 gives -1.0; 27.8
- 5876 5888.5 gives 0.4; 26.3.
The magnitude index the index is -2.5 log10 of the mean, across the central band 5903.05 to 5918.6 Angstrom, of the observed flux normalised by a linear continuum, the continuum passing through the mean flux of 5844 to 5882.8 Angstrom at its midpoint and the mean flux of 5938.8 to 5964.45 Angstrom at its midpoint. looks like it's 0.01 mag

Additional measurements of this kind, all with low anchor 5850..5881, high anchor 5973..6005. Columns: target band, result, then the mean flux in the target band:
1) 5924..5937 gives -0.01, 27.7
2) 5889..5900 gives 0.10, 24.7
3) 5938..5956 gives 0.00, 27.5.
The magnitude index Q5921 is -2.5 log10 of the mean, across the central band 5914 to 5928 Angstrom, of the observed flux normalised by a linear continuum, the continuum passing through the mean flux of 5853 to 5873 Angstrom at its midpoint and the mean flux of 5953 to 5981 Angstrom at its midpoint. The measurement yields -0.03 mag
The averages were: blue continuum 26.9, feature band 28.4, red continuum 28.1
